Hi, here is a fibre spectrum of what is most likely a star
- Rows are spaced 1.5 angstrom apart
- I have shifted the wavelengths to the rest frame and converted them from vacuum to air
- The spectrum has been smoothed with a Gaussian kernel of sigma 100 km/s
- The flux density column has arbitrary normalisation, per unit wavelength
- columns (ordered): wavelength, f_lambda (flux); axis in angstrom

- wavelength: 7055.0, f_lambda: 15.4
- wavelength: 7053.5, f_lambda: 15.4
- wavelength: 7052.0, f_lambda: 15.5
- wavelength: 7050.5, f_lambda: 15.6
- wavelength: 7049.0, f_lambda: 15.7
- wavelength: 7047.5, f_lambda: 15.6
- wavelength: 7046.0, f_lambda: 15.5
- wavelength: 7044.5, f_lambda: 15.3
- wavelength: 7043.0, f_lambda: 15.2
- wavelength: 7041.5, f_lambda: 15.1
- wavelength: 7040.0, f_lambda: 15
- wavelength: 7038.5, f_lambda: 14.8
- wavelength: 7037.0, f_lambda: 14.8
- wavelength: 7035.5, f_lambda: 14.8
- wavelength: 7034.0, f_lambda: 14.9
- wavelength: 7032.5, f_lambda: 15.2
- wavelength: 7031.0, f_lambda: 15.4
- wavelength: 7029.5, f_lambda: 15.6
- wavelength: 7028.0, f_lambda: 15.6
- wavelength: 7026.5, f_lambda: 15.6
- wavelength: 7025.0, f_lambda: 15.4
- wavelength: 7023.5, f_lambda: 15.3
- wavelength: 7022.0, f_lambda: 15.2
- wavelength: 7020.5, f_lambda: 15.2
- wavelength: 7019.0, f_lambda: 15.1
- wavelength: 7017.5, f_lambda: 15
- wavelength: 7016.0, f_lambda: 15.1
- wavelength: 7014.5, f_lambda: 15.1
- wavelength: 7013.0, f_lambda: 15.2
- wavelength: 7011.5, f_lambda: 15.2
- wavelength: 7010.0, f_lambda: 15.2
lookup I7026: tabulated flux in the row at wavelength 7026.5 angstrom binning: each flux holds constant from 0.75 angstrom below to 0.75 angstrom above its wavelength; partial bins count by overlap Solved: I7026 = 15.6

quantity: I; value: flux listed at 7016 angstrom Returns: 15.1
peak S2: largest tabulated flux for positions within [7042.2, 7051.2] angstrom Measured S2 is 15.7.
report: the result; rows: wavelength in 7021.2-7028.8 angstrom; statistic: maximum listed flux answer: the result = 15.6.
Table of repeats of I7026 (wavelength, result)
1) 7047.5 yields 15.6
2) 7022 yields 15.2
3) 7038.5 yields 14.8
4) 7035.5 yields 14.8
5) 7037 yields 14.8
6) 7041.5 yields 15.1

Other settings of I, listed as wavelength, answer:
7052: 15.5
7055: 15.4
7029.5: 15.6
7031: 15.4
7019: 15.1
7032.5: 15.2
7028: 15.6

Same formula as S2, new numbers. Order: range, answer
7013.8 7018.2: 15.1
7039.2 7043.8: 15.2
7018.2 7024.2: 15.3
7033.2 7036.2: 14.9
